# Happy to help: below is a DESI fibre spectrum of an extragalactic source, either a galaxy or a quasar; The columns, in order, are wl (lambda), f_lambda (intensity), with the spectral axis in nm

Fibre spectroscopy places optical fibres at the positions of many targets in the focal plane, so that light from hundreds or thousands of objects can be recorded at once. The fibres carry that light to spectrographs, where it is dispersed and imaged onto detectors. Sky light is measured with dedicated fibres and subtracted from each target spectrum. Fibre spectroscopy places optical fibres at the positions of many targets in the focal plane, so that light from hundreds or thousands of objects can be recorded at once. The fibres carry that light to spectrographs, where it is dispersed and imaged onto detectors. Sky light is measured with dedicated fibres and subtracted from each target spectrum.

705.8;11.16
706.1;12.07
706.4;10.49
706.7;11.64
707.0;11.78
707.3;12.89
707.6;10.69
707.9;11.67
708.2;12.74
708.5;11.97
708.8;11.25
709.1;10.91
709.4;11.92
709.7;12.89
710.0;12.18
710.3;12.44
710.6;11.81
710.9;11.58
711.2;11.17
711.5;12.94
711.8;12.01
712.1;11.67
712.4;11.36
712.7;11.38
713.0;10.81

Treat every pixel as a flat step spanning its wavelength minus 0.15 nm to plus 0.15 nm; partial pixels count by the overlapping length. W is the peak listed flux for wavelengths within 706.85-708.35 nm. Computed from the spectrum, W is 12.89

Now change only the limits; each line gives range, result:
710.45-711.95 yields 12.94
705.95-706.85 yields 12.07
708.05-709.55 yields 12.74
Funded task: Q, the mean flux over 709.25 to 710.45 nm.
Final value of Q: 12.4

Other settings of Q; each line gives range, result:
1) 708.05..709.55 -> 11.8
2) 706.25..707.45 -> 11.7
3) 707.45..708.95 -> 11.7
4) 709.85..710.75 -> 12.1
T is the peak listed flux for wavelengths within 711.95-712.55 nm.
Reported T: 11.67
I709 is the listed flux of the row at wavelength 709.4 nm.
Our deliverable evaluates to 11.92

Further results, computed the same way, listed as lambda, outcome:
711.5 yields 12.94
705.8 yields 11.16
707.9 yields 11.67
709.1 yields 10.91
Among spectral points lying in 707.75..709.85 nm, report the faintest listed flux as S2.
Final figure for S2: 10.91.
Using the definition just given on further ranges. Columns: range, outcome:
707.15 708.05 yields 10.69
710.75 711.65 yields 11.17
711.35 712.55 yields 11.36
